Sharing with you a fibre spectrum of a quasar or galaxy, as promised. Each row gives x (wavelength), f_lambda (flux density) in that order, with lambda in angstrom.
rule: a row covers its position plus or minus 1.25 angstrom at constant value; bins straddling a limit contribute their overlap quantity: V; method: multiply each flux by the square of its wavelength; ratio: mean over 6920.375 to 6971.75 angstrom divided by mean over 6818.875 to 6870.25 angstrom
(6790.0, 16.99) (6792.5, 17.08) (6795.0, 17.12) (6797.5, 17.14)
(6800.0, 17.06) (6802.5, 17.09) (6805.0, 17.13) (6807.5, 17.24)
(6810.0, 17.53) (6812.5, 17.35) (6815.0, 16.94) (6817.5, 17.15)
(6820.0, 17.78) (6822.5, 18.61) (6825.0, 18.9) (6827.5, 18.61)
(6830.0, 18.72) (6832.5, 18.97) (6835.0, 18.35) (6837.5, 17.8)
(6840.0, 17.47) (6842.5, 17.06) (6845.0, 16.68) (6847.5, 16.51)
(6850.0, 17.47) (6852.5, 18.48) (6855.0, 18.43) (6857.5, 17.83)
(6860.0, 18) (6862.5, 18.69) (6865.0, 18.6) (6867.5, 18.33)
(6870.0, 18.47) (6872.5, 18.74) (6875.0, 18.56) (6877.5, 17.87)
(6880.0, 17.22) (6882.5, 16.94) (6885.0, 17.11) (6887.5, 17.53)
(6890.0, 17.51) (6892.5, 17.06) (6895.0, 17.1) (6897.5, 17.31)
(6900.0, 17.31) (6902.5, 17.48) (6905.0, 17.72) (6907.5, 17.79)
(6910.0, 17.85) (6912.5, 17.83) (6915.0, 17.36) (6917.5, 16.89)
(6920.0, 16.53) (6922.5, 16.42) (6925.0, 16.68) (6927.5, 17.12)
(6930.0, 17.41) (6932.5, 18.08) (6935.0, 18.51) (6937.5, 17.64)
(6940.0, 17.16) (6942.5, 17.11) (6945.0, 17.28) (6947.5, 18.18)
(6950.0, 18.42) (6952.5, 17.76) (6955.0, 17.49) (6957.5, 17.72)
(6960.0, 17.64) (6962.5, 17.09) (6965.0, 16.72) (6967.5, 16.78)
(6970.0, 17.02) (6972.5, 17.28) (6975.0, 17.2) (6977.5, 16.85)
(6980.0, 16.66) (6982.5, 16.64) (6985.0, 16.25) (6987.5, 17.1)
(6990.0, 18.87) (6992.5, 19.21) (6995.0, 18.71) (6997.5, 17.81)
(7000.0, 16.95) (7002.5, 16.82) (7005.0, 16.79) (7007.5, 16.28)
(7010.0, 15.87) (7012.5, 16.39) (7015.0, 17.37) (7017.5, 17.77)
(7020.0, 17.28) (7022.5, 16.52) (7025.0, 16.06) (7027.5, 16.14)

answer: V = 1.0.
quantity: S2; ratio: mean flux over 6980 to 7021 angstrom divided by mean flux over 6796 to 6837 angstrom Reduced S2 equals 1.0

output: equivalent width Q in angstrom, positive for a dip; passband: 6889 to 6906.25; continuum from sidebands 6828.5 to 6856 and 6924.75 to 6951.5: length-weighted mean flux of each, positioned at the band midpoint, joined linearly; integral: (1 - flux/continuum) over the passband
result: 0.3 angstrom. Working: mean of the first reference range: 17.8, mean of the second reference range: 17.6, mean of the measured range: 17.4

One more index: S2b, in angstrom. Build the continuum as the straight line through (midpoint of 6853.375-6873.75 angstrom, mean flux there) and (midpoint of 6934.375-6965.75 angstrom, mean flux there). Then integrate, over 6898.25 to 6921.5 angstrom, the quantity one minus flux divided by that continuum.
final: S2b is 0.7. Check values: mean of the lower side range 18.4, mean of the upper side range 17.6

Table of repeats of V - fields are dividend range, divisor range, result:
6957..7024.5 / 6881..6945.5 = 1.01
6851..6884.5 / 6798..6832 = 1.04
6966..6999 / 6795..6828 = 1.04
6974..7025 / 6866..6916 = 1.00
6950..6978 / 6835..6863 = 1.01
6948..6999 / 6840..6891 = 1.01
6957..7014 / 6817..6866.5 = 0.99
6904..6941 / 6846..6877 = 0.98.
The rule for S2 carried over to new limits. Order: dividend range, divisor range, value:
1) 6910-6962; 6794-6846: 0.99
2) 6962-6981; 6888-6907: 0.98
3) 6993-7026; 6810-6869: 0.95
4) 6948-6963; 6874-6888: 1.01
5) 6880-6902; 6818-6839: 0.94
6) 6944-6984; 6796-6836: 0.97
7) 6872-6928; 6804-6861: 0.98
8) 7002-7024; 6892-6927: 0.97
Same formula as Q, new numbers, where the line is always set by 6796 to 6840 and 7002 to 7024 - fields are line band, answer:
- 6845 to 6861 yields -0.1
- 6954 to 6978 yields -0.2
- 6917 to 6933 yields 0.2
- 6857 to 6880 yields -1.0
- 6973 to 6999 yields -0.9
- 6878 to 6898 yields 0.2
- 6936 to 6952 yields -0.5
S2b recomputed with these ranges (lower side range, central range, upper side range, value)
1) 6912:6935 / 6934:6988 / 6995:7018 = -0.6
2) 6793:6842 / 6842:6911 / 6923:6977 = -0.5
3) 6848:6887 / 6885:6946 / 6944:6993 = 1.2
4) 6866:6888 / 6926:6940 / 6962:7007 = -0.1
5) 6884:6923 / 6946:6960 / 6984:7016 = -0.5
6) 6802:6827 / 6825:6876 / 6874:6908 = -1.7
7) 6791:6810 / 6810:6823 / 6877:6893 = -0.2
